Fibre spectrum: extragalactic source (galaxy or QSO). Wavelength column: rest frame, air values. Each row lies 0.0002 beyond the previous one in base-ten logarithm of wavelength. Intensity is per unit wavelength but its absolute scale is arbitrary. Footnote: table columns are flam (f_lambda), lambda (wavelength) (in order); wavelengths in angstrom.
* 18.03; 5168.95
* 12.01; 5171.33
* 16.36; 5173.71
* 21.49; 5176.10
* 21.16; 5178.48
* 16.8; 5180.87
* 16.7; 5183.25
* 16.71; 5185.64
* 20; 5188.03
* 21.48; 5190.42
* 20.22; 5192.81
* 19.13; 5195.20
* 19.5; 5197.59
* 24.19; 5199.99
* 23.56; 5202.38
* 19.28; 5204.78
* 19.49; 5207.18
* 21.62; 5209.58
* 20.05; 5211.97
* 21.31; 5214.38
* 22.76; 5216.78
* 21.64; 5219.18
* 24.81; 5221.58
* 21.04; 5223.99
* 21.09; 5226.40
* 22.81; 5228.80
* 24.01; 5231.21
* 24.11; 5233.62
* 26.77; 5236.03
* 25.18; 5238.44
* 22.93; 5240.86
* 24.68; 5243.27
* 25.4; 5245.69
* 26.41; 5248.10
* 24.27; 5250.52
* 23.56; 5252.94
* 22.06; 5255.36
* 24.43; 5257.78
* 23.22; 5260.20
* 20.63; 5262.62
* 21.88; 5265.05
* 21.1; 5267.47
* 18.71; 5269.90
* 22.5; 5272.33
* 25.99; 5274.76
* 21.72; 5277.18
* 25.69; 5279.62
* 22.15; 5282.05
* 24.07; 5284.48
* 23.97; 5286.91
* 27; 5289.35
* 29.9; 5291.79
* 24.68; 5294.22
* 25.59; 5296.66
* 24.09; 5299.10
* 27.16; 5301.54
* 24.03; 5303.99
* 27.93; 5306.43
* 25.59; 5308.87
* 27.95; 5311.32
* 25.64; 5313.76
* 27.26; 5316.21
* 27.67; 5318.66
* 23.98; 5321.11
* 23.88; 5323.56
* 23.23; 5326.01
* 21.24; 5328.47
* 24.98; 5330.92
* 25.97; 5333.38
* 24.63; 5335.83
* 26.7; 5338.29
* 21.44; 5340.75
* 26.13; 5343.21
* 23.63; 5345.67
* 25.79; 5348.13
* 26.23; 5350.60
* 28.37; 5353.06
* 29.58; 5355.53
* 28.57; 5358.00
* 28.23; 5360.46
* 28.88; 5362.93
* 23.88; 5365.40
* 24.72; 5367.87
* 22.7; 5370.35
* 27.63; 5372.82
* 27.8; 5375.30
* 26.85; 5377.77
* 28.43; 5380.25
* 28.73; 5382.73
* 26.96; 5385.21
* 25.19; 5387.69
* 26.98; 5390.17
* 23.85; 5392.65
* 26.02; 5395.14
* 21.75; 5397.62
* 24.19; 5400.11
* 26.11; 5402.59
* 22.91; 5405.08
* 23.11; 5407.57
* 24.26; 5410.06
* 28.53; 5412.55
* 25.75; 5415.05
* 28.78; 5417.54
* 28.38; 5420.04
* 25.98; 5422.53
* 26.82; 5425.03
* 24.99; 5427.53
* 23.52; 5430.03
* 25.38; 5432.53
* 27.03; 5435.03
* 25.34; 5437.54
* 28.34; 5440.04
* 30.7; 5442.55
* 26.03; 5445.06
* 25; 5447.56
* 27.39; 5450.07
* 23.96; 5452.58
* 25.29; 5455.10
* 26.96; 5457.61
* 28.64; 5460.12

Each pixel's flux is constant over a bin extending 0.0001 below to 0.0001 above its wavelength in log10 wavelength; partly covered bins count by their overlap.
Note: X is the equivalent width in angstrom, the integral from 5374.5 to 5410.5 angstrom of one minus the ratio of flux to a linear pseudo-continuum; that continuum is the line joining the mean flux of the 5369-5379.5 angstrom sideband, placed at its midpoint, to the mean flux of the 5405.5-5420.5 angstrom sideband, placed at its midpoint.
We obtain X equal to 1.0 angstrom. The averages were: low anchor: 26.3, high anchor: 26.2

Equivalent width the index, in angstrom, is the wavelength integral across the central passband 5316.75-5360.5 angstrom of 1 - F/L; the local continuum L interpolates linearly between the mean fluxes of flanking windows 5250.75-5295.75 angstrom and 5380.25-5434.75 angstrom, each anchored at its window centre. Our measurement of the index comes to -1.6 angstrom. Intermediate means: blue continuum 23.5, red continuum 25.7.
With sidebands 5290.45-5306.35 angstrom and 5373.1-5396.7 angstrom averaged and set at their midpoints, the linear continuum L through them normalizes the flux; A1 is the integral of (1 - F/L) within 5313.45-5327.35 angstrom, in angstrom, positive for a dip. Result 0.5 angstrom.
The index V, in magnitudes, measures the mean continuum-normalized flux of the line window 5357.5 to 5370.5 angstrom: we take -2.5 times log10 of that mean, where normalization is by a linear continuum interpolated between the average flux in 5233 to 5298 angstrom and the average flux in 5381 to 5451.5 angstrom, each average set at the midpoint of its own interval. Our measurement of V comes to -0.042 mag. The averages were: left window 24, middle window 26.3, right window 26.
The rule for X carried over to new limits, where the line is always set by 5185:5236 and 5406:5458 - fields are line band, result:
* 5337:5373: -2.2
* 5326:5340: -0.2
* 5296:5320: -2.7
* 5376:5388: -1.1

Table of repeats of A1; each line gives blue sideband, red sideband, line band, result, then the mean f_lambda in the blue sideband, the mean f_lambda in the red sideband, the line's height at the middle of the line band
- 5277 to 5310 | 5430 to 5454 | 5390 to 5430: 1.14 angstrom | 25.4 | 26.4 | 26.2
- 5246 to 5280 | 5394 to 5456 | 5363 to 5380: -0.74 angstrom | 23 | 25.8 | 24.9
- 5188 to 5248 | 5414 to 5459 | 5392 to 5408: 1.07 angstrom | 22.4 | 26.4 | 25.8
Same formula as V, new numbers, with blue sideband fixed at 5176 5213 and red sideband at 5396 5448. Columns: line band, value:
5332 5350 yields -0.05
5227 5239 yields -0.16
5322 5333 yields 0.00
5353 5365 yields -0.17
